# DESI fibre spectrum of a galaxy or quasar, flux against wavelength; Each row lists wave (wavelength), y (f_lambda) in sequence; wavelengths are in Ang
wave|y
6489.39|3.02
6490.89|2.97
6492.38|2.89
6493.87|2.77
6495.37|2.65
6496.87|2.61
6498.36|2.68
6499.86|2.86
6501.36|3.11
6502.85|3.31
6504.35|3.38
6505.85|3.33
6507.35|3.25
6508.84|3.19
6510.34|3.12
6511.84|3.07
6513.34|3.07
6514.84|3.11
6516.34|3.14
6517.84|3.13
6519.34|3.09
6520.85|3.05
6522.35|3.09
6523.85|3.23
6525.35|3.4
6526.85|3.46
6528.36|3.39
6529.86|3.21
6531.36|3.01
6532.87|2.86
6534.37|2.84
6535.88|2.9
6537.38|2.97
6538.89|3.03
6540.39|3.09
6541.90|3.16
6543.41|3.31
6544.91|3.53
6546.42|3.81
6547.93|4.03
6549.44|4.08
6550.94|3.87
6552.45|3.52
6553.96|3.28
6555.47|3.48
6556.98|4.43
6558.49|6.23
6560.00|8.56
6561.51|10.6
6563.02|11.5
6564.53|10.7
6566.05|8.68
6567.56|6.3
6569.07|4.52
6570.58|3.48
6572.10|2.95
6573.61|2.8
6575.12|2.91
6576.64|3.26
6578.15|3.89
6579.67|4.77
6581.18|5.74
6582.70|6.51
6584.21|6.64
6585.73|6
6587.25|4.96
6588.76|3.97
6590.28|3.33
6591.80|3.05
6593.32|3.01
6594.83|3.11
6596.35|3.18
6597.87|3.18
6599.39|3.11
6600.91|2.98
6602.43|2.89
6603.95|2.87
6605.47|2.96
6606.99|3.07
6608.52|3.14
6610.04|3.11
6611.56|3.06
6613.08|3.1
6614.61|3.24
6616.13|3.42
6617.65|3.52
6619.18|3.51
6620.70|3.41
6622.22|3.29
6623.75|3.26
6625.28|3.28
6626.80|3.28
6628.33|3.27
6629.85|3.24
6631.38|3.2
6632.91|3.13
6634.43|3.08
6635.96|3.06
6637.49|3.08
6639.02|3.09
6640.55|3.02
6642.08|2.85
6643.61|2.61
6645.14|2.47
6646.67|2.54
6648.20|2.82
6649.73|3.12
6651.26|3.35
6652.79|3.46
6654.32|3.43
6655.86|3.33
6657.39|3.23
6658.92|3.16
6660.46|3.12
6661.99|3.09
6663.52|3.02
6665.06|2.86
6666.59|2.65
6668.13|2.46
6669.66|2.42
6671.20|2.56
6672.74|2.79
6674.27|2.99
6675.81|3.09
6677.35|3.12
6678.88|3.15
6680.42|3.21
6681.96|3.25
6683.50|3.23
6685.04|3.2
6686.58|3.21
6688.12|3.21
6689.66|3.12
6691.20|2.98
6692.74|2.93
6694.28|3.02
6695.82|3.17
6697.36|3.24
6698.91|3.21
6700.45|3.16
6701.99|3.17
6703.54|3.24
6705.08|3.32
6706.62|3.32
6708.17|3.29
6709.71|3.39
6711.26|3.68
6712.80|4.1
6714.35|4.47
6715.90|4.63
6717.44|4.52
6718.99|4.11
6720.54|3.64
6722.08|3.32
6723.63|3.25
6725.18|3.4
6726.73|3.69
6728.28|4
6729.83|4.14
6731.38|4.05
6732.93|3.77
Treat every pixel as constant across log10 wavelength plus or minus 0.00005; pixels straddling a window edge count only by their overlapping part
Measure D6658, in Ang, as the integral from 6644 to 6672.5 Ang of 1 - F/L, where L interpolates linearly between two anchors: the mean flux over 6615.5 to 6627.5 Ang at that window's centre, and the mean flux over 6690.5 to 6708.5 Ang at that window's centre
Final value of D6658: 2.9 Ang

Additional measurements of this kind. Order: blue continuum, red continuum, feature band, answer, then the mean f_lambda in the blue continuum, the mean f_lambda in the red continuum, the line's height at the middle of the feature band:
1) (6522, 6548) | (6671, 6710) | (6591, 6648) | 1.5 Ang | 3.22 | 3.14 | 3.18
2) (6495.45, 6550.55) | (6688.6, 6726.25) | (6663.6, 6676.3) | 2.6 Ang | 3.19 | 3.49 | 3.43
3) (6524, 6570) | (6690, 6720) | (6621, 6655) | 7.9 Ang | 4.7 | 3.52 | 4.02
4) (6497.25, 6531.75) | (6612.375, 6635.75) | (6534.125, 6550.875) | -1.0 Ang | 3.16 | 3.28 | 3.19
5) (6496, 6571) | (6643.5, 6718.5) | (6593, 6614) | 3.5 Ang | 4.09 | 3.2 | 3.66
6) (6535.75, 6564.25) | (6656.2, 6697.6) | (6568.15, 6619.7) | 6.5 Ang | 4.85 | 3.02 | 4.21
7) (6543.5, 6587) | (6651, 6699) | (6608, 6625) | 3.9 Ang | 5.32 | 3.07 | 4.27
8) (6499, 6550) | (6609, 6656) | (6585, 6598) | -2.5 Ang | 3.22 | 3.15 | 3.17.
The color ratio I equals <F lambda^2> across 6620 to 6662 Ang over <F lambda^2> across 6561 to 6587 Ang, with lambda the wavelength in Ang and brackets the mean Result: 0.5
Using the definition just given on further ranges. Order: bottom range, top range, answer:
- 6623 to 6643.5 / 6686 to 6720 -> 1.14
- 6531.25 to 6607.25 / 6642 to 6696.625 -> 0.71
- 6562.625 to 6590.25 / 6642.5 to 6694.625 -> 0.57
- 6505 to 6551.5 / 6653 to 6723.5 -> 1.05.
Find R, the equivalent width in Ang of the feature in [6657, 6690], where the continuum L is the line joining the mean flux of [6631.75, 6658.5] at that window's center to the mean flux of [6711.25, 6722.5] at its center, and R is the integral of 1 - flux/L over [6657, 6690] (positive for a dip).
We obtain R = 4.4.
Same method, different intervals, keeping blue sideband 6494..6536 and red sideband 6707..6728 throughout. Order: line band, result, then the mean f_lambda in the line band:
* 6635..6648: 2.5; 2.84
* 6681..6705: 3.6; 3.16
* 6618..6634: 0.9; 3.29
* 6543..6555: -1.8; 3.69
